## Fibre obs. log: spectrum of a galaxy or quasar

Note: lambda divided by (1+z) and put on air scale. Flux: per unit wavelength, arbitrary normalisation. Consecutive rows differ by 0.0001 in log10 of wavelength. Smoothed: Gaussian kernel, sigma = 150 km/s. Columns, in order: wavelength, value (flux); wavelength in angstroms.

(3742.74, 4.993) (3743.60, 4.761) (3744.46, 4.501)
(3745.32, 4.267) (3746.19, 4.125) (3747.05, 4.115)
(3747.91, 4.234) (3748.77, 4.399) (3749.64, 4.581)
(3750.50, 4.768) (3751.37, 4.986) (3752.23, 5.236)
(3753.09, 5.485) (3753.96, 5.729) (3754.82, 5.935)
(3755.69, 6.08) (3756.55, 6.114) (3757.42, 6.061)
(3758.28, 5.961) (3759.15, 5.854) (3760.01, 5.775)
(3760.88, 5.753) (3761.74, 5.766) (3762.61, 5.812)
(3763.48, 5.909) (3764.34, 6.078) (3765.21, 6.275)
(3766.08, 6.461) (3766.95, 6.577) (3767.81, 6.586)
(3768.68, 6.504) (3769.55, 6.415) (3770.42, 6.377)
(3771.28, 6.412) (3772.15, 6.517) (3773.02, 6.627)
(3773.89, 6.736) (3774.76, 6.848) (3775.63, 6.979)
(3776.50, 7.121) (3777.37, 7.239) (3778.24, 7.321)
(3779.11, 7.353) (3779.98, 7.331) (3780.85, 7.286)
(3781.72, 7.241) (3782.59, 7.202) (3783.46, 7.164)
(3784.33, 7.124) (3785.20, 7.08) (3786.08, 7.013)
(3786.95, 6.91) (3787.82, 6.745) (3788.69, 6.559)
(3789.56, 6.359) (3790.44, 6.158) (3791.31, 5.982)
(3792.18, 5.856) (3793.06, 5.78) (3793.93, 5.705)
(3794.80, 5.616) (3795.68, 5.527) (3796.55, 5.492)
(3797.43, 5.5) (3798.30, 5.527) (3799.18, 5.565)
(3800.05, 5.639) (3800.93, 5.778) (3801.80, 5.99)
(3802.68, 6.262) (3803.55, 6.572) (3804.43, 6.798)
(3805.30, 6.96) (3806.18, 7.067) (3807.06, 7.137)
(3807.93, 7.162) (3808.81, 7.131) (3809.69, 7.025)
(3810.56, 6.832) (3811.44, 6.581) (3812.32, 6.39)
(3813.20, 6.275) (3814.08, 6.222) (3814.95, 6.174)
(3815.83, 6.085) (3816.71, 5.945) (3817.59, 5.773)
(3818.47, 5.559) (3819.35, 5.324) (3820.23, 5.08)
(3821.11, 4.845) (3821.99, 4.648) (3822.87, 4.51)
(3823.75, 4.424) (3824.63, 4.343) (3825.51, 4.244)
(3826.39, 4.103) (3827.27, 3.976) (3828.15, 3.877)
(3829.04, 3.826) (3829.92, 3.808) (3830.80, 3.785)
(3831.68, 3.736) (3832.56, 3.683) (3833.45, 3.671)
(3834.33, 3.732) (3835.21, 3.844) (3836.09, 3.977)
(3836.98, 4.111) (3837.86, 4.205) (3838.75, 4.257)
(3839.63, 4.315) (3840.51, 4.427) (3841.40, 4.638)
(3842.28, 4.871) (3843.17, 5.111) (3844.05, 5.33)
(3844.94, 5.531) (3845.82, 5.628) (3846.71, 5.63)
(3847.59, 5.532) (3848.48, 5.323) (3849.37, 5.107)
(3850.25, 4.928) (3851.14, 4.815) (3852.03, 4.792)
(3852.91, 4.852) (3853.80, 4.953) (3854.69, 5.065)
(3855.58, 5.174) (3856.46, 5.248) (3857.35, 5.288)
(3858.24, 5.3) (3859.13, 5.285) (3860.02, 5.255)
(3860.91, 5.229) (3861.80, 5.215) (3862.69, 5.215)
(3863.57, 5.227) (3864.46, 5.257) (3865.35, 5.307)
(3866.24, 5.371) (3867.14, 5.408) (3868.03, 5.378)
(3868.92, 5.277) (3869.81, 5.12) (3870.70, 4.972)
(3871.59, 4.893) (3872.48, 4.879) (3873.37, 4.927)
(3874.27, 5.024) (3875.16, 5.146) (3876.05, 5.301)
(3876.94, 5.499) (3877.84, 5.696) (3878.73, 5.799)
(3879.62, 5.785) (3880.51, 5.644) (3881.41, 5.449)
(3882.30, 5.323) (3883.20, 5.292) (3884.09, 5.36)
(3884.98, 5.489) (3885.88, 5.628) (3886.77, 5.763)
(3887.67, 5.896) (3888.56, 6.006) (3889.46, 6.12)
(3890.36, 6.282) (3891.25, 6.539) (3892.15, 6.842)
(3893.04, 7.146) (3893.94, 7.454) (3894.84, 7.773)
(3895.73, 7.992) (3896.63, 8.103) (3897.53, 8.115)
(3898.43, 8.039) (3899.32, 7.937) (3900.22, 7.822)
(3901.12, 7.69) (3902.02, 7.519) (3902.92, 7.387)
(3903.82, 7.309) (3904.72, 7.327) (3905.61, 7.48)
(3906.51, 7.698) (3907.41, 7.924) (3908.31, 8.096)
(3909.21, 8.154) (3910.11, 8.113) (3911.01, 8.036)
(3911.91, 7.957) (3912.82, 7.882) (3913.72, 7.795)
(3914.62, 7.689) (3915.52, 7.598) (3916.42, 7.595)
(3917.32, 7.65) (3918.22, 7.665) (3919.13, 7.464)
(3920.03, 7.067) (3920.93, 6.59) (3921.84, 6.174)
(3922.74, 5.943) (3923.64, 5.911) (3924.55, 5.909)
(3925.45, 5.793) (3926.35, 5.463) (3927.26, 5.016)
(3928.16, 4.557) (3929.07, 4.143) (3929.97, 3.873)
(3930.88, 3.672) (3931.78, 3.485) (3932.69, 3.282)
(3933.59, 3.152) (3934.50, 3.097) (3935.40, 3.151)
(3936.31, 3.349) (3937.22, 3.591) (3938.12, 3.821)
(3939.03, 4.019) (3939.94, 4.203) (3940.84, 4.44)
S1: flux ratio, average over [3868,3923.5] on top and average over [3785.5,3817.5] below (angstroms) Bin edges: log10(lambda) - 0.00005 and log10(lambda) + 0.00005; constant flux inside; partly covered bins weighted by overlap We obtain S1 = 1.06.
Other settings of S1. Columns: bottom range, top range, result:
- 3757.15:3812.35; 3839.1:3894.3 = 0.83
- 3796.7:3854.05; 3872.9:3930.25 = 1.27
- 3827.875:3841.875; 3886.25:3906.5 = 1.80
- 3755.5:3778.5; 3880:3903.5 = 1.05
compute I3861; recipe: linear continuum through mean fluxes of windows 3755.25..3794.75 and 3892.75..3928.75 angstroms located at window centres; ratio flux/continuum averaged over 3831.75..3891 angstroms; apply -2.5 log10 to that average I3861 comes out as 0.34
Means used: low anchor 6.5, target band 5.12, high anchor 7.26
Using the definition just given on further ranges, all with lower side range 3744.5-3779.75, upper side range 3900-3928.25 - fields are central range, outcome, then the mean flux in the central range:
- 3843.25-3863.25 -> 0.27 mag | 5.21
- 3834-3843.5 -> 0.45 mag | 4.31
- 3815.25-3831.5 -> 0.34 mag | 4.67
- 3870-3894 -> 0.21 mag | 5.68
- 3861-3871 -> 0.28 mag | 5.25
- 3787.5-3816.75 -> 0.00 mag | 6.25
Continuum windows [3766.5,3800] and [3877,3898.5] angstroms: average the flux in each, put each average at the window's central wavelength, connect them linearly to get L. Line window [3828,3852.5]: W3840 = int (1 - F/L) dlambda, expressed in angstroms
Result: 7.2 angstroms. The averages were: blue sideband 6.52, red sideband 6.35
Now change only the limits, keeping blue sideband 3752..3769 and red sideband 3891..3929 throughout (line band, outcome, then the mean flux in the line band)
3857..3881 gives 5.6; 5.28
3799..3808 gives -0.1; 6.45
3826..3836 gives 4.2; 3.83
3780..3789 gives -1.2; 7.06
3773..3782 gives -1.4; 7.12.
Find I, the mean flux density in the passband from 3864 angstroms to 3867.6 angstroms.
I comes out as 5.32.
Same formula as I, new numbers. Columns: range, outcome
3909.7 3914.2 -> 7.94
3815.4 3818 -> 5.93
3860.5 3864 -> 5.23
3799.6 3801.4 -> 5.73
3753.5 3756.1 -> 5.89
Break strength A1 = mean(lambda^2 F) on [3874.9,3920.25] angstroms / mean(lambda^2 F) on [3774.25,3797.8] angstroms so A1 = 1.1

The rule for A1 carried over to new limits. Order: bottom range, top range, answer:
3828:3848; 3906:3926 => 1.72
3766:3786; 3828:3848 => 0.66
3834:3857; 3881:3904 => 1.44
